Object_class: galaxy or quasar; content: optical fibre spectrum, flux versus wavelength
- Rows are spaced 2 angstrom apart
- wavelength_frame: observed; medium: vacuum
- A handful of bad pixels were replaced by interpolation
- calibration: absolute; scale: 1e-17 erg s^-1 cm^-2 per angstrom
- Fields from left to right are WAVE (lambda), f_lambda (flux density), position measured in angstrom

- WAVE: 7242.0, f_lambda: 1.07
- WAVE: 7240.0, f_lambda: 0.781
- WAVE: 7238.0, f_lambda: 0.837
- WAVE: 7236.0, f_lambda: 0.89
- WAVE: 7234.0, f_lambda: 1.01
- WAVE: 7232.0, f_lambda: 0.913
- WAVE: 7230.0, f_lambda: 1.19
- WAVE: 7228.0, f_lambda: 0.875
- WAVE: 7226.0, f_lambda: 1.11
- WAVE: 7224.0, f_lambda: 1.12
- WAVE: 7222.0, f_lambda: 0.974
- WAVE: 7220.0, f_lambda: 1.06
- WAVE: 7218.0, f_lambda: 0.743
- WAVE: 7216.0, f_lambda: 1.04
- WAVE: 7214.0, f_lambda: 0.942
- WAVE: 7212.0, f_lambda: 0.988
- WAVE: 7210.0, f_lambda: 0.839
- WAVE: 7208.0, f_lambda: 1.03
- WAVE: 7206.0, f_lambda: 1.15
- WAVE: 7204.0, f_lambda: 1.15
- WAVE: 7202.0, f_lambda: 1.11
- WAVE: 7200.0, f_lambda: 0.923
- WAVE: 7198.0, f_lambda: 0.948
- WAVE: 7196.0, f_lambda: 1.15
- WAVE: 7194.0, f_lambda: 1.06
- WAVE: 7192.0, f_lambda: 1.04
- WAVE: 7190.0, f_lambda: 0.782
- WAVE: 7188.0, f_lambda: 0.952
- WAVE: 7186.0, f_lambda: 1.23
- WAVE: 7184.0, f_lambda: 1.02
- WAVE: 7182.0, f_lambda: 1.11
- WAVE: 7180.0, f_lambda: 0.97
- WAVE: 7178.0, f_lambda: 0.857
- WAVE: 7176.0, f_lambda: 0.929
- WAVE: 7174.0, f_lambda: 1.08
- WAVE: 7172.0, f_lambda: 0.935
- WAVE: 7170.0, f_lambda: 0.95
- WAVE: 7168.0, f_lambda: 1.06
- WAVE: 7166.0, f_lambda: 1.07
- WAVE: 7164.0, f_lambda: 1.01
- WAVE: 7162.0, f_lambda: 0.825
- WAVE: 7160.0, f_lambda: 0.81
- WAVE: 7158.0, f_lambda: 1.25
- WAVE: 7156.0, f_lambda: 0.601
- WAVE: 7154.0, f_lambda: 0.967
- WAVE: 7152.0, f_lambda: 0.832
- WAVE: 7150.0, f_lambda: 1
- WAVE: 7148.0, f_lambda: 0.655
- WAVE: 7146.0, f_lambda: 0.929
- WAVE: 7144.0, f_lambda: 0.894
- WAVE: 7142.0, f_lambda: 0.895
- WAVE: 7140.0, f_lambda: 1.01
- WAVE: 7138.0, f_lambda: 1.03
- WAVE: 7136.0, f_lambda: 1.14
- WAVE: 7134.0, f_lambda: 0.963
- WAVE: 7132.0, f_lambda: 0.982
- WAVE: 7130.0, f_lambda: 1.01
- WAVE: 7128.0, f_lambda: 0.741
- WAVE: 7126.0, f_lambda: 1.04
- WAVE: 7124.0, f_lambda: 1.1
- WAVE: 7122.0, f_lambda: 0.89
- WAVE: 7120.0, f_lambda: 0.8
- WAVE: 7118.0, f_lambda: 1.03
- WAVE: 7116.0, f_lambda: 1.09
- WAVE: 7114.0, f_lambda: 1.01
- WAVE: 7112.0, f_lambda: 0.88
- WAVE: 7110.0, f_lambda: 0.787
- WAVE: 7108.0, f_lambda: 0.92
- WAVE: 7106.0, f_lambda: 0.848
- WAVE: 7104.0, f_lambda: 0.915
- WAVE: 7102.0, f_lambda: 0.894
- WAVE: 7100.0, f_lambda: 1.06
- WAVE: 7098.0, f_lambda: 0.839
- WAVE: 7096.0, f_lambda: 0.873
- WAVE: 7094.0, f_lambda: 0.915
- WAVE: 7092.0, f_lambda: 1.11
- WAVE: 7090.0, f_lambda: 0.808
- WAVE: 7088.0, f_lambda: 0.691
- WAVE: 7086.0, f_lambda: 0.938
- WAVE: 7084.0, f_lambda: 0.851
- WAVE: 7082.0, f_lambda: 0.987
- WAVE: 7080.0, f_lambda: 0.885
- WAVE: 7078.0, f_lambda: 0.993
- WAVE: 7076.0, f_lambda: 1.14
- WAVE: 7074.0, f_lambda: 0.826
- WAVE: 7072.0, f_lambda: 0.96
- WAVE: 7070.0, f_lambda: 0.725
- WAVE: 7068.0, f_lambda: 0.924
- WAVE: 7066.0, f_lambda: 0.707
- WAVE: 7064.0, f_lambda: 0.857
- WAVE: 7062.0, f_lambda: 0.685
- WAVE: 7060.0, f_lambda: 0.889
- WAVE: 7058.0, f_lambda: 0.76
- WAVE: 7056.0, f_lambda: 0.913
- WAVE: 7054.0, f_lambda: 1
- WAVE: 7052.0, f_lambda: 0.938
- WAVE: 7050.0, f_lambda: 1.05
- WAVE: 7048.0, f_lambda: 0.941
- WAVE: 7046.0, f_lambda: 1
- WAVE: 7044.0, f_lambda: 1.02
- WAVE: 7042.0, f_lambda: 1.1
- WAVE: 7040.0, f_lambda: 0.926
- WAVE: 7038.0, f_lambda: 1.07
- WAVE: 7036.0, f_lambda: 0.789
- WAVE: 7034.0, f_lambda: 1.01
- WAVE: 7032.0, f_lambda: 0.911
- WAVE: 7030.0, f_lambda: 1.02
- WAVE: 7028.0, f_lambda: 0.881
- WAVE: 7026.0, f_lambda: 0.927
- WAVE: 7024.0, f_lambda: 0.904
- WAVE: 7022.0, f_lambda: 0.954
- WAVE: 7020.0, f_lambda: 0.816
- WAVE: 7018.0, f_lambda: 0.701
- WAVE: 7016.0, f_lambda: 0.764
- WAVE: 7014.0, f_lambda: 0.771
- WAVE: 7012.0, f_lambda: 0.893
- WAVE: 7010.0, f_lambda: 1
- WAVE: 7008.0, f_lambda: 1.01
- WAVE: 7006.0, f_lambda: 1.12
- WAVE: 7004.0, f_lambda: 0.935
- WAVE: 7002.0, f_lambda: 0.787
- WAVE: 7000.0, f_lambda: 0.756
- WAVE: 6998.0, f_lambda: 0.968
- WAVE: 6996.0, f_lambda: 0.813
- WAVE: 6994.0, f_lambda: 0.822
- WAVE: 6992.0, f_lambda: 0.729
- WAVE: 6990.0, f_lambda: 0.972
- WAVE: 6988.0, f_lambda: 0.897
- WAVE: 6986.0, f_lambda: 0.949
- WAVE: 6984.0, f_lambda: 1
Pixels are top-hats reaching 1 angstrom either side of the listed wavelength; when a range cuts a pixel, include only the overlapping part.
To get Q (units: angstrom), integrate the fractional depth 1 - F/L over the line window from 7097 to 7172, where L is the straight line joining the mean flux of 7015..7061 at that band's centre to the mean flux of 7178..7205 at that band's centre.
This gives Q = 3.9 angstrom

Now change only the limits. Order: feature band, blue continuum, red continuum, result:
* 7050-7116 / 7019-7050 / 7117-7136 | 4.2 angstrom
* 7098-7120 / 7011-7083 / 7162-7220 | 0.3 angstrom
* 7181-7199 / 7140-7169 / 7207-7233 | -1.5 angstrom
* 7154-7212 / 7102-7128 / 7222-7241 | -2.4 angstrom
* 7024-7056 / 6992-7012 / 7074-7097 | -2.0 angstrom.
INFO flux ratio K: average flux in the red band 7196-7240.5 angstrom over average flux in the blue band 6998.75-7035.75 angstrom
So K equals 1.10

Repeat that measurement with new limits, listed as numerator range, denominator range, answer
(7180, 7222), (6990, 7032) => 1.15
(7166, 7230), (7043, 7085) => 1.11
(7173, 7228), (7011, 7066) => 1.12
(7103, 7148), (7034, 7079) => 1.02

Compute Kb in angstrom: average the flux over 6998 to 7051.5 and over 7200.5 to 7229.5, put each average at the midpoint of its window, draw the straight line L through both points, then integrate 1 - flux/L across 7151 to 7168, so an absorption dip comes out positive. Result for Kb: 0.99 angstrom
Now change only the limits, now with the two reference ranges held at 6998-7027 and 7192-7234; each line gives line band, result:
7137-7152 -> 0.93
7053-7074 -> 1.75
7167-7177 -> -0.02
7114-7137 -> -0.56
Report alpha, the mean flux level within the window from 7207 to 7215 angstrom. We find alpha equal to 0.95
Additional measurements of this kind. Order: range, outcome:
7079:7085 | 0.908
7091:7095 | 1.01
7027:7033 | 0.937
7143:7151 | 0.869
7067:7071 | 0.825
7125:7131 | 0.93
